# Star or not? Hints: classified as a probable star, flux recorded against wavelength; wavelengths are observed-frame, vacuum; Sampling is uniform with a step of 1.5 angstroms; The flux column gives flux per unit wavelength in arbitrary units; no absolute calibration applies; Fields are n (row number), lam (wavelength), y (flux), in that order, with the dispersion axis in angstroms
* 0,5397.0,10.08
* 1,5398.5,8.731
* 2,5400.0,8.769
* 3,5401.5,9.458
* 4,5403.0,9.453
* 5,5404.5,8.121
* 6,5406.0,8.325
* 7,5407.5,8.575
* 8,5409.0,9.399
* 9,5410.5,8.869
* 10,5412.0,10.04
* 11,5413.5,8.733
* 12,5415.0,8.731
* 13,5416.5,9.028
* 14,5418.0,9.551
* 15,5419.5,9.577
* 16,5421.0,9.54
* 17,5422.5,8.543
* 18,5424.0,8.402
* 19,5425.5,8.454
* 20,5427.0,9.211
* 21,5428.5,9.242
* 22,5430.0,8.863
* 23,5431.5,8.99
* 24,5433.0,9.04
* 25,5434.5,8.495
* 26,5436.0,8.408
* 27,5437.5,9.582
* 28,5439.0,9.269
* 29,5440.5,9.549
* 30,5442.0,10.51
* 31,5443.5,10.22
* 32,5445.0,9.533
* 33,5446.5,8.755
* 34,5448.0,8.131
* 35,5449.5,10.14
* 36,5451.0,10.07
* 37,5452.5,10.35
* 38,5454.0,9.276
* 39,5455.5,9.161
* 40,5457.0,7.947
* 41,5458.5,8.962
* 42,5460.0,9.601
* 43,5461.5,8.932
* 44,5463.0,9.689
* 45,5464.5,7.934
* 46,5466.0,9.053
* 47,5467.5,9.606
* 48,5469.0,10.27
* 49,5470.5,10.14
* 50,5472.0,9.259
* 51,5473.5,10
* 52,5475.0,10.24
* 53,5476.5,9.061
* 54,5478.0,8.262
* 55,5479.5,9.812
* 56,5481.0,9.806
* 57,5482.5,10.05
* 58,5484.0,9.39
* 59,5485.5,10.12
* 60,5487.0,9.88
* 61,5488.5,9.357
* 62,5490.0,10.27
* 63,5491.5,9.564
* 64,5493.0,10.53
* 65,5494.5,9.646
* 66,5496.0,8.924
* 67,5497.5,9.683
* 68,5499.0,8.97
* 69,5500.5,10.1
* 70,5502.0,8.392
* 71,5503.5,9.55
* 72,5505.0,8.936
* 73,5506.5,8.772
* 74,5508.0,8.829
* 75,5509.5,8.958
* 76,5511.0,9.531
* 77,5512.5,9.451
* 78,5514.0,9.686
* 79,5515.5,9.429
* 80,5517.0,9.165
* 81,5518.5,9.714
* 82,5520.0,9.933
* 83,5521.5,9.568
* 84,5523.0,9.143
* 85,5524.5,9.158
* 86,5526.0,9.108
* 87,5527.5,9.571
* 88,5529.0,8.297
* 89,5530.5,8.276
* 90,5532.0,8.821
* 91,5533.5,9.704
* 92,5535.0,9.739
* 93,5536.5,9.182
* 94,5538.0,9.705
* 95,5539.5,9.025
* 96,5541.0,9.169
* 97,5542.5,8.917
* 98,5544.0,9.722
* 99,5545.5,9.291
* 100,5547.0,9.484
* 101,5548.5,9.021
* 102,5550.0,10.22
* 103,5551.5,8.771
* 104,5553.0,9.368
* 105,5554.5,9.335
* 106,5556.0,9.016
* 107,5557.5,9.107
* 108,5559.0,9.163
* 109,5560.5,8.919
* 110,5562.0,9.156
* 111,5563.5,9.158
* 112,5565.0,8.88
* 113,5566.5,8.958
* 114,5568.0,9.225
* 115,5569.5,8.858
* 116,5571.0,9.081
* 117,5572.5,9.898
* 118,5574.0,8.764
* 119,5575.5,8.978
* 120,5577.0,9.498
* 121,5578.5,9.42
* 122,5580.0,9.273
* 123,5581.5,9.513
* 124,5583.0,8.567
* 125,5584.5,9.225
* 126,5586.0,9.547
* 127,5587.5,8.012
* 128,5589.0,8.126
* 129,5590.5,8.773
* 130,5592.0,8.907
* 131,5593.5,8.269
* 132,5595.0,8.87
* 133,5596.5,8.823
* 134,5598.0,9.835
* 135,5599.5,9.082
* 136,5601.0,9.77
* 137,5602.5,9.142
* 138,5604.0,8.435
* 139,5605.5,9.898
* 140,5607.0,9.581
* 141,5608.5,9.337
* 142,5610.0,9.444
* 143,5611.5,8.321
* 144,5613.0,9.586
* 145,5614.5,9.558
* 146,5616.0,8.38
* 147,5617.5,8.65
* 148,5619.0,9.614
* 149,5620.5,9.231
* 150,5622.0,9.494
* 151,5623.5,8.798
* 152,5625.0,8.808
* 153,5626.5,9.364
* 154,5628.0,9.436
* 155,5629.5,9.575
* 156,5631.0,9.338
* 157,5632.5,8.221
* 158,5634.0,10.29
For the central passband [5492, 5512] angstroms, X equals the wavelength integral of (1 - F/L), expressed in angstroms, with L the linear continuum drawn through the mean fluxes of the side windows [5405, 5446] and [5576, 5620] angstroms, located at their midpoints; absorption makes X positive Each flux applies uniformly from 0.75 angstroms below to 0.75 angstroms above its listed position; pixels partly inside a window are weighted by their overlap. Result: -0.4 angstroms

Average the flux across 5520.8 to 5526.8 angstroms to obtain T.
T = 9.24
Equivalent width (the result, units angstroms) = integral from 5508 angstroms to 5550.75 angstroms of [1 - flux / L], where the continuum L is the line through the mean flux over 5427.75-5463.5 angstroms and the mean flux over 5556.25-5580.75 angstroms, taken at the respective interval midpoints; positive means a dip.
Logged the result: -0.59 angstroms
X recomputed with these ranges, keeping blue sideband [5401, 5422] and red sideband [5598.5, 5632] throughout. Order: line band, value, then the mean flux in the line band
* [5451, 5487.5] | -1.3 angstroms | 9.46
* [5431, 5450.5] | -0.4 angstroms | 9.29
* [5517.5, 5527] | -0.3 angstroms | 9.43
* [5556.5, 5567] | 0.2 angstroms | 9.05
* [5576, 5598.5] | 0.6 angstroms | 8.97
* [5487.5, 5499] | -0.7 angstroms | 9.67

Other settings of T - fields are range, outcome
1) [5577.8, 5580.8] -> 9.35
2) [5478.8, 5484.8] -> 9.77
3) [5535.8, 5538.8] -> 9.44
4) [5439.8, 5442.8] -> 10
